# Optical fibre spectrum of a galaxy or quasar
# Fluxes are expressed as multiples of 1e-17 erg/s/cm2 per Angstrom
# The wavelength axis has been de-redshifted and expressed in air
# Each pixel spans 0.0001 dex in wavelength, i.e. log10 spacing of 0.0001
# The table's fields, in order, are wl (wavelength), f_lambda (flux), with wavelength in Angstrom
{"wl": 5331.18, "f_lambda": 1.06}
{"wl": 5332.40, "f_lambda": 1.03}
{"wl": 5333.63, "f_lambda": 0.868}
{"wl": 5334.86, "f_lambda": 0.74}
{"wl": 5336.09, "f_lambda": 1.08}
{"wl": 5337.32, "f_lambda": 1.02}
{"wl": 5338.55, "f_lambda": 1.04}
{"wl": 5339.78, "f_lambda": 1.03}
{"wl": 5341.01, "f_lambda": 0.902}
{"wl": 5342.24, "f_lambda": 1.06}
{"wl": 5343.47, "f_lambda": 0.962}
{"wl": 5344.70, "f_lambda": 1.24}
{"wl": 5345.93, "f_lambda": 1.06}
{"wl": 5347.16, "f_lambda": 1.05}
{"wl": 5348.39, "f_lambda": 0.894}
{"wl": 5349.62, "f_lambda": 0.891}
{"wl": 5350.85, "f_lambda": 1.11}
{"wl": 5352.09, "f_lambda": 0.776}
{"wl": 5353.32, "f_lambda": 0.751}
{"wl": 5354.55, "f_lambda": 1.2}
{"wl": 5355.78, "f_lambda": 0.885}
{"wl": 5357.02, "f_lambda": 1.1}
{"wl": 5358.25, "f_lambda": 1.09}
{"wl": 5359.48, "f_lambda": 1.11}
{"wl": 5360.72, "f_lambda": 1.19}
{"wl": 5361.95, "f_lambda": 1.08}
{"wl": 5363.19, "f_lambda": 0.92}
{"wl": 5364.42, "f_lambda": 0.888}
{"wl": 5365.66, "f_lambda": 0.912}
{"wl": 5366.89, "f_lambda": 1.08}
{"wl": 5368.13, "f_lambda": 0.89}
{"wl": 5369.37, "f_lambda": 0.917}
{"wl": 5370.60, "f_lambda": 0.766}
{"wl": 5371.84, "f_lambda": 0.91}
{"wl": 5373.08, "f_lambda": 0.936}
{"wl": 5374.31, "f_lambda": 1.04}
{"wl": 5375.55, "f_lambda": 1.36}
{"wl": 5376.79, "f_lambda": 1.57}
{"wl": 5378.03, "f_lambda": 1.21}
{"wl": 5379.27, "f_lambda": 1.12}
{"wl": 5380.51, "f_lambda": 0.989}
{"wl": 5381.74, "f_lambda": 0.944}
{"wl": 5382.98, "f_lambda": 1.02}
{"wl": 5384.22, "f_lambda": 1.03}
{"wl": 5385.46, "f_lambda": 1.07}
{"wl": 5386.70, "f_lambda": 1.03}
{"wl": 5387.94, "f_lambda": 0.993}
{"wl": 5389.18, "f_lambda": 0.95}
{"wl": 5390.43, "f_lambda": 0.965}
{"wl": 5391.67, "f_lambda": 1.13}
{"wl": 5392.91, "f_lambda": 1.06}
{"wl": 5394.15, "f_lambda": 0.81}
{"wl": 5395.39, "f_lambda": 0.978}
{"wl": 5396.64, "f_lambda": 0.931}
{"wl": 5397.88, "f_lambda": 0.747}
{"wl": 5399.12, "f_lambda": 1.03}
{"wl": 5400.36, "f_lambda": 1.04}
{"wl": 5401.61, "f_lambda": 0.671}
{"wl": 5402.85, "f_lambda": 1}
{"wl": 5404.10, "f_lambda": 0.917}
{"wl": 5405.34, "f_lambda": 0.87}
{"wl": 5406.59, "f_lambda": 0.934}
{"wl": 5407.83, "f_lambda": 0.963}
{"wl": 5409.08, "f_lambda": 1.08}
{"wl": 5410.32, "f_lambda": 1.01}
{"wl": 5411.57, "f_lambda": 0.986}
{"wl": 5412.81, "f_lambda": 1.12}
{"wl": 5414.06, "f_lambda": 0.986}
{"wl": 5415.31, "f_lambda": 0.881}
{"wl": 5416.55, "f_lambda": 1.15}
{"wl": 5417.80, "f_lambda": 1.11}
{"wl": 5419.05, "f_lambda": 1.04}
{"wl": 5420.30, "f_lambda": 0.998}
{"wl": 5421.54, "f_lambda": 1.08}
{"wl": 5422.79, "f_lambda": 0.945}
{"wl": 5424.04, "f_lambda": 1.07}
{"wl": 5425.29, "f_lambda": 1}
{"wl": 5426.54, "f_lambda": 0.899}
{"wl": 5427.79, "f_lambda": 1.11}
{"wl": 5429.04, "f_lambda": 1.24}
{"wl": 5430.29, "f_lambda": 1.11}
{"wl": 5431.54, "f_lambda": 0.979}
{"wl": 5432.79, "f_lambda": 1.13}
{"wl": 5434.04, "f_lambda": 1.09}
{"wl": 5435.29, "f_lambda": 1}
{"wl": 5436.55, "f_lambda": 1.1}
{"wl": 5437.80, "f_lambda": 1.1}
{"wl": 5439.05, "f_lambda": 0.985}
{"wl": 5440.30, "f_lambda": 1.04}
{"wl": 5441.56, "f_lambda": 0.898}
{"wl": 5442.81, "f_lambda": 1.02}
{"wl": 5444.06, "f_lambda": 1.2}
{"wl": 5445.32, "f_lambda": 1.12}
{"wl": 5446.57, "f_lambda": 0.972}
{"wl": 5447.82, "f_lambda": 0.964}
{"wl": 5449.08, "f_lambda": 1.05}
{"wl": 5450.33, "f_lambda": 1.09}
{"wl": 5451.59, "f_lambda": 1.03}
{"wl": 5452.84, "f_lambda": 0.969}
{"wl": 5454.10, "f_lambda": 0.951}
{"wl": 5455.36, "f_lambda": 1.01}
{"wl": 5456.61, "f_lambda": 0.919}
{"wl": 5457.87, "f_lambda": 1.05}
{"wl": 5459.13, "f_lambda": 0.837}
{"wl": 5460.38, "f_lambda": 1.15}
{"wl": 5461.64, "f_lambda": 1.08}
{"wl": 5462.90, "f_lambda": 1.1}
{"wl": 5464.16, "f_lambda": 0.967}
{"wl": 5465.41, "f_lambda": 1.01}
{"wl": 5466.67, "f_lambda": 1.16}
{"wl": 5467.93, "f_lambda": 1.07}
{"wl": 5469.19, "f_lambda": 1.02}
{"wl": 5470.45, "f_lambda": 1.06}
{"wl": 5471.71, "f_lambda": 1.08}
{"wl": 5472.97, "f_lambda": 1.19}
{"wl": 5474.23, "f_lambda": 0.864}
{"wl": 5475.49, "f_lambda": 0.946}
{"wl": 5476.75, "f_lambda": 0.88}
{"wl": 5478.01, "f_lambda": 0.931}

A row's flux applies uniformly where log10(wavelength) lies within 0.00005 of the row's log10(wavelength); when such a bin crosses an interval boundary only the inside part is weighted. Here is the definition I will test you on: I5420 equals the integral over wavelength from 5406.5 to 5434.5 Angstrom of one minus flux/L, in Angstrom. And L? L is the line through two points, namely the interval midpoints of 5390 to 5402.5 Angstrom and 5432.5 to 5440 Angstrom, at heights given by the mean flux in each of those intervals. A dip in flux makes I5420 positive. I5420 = -0.8 Angstrom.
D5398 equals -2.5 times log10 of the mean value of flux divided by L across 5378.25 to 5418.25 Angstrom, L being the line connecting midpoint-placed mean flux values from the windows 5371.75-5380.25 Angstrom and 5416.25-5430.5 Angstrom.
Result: 0.14 mag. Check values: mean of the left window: 1.17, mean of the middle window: 0.987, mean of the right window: 1.06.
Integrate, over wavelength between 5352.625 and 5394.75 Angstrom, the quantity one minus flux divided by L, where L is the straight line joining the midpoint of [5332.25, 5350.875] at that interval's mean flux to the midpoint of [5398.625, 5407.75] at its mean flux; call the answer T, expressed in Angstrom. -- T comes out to -3.0 Angstrom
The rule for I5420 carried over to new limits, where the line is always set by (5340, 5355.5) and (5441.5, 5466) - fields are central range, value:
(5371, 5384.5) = -1.3 Angstrom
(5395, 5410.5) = 1.1 Angstrom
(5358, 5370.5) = 0.0 Angstrom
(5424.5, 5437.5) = -0.7 Angstrom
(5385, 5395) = 0.0 Angstrom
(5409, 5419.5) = -0.3 Angstrom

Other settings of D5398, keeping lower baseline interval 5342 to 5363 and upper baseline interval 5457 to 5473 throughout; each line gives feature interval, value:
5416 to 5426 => -0.01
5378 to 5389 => 0.00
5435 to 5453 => 0.01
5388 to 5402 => 0.10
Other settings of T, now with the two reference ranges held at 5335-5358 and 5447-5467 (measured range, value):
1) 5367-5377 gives -0.3 Angstrom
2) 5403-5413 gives 0.3 Angstrom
